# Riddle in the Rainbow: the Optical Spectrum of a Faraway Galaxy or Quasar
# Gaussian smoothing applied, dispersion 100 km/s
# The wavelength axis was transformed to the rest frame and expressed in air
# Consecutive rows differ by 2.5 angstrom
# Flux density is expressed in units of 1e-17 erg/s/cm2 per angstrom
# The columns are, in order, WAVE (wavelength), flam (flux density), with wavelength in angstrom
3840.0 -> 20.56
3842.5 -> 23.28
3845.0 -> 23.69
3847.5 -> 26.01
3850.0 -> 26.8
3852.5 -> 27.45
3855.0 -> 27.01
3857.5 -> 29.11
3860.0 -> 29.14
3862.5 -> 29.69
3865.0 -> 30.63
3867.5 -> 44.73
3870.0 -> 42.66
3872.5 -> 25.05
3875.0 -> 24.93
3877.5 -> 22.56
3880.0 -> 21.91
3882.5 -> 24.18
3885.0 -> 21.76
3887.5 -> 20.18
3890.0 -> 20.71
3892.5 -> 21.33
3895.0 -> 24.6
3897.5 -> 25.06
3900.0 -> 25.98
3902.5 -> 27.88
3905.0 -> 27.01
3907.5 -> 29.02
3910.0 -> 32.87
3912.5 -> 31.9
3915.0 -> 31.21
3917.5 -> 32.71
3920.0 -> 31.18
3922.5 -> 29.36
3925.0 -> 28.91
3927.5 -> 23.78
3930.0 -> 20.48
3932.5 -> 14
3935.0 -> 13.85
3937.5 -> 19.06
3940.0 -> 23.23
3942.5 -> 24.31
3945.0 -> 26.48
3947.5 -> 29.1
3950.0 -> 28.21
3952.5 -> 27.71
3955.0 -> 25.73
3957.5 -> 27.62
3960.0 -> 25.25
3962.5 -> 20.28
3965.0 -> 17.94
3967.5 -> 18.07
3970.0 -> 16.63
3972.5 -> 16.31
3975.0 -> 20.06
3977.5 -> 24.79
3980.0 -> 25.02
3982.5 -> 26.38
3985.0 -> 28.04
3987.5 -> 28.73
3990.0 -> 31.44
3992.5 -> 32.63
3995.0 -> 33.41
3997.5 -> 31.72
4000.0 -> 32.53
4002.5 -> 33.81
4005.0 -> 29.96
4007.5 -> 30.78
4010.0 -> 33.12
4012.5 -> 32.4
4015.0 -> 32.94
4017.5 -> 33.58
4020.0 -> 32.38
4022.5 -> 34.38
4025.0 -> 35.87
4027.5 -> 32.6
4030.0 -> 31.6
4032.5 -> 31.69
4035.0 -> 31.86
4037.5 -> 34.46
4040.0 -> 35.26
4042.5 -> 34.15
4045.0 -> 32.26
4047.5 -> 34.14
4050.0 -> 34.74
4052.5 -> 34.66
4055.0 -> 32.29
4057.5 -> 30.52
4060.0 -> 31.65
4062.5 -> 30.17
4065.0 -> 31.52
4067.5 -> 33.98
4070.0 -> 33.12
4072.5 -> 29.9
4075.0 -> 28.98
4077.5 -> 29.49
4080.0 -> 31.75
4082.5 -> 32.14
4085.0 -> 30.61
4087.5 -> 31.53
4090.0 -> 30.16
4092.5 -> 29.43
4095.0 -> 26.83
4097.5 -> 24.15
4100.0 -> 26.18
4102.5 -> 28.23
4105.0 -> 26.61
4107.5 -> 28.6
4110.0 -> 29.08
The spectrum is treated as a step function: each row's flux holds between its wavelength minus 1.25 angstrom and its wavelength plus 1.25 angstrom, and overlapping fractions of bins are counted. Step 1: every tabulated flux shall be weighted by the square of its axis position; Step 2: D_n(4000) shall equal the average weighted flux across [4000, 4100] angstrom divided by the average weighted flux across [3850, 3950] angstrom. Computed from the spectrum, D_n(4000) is 1.29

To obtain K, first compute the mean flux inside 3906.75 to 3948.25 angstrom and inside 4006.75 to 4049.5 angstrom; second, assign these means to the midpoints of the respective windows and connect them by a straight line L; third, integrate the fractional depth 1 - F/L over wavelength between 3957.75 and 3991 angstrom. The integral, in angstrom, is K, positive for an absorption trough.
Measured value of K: 7.1 angstrom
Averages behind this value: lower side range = 25.9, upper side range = 33.2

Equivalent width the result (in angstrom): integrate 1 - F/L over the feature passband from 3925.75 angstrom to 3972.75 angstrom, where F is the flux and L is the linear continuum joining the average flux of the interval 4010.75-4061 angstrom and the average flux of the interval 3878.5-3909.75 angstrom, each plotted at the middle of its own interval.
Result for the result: 9.5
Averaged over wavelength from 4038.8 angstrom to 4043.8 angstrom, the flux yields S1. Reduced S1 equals 34.7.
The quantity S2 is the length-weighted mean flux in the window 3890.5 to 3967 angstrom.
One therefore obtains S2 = 25.4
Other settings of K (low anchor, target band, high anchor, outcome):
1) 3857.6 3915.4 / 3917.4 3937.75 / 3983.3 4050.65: 3.96 angstrom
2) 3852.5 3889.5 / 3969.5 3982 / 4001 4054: 4.10 angstrom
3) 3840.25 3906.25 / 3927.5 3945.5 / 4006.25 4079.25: 5.39 angstrom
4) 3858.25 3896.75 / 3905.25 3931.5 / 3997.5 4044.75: -0.28 angstrom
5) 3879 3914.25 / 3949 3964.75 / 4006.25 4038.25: 2.01 angstrom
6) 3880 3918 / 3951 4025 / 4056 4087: 2.50 angstrom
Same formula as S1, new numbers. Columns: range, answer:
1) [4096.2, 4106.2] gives 26.3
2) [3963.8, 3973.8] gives 17.2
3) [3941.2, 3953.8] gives 27.1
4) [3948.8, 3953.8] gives 27.9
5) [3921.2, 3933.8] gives 23.3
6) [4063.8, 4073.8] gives 32.1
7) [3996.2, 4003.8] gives 32.7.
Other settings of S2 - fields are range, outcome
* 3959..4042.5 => 29.1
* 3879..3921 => 26.4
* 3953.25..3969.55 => 22.4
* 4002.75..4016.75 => 32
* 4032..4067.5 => 32.9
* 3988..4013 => 32.1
